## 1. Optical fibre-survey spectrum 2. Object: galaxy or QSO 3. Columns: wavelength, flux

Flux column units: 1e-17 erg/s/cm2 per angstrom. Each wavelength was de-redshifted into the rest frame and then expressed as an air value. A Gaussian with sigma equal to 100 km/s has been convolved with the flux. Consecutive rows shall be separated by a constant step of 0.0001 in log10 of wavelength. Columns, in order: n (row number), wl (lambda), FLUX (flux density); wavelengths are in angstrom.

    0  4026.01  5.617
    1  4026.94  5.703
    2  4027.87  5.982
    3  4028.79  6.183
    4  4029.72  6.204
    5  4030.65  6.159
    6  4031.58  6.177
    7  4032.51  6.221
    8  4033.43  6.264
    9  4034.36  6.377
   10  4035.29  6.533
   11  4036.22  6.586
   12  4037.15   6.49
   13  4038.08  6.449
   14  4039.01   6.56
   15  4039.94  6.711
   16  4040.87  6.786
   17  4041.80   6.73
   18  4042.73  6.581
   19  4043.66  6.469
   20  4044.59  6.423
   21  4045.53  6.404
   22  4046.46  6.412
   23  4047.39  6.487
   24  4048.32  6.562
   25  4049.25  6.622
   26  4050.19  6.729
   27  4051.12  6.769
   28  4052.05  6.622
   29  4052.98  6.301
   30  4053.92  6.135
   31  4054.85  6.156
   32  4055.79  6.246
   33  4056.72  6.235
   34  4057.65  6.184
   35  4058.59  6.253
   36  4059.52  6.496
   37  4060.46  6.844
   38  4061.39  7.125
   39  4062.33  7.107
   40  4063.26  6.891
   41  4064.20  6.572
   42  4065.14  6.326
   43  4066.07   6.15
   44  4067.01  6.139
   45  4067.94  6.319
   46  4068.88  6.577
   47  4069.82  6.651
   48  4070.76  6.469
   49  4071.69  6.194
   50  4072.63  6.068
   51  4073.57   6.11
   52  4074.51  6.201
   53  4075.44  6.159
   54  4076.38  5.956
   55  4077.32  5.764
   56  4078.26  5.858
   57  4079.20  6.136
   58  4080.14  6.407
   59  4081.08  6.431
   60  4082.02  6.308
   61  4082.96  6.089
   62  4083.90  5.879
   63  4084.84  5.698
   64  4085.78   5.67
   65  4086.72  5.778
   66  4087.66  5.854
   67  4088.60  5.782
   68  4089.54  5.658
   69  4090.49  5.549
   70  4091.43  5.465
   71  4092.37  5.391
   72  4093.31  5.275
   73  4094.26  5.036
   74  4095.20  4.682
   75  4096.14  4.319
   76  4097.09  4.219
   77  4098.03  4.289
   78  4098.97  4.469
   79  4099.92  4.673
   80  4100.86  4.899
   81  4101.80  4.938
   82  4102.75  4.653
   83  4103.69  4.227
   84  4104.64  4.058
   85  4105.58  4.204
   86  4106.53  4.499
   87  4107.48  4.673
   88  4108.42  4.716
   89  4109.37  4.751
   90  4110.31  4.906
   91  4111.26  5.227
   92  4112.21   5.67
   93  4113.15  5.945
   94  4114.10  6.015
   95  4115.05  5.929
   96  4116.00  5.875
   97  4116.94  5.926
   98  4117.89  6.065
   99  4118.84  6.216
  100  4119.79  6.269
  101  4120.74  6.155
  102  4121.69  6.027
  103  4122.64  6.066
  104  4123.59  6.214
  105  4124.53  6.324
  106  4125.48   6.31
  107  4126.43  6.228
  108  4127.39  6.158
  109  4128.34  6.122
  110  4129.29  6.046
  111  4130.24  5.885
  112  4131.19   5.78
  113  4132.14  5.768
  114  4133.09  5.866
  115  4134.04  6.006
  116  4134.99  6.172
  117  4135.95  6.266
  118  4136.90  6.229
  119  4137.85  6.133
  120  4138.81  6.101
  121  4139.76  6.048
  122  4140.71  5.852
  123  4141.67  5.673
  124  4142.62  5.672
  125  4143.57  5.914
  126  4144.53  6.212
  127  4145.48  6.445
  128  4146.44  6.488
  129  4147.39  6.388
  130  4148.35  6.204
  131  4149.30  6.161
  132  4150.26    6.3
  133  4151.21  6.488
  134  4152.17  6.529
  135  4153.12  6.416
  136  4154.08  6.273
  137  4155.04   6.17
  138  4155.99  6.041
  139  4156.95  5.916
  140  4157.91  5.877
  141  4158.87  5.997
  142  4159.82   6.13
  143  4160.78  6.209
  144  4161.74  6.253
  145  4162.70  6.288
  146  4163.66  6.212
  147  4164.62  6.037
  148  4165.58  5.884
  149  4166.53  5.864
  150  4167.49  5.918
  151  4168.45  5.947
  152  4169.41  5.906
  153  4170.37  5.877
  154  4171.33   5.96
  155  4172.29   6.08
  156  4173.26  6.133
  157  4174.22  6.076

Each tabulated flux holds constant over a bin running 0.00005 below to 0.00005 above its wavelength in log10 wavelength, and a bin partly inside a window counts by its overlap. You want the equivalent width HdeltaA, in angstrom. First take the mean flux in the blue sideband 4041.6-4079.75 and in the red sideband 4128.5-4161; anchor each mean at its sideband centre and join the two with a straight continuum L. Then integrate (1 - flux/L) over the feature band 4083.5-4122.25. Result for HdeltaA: 6.2 angstrom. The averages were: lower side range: 6.4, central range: 5.26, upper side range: 6.11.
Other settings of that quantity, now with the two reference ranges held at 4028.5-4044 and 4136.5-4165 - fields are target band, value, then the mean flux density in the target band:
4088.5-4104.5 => 3.6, 4.87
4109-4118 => 0.9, 5.63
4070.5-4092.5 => 1.3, 5.96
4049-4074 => -0.3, 6.45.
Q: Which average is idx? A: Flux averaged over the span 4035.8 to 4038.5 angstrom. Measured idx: 6.51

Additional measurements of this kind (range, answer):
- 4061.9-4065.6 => 6.72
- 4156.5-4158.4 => 5.88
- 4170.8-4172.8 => 5.99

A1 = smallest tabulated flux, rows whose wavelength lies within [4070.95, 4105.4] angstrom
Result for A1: 4.058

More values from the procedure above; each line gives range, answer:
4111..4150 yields 5.227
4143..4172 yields 5.864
